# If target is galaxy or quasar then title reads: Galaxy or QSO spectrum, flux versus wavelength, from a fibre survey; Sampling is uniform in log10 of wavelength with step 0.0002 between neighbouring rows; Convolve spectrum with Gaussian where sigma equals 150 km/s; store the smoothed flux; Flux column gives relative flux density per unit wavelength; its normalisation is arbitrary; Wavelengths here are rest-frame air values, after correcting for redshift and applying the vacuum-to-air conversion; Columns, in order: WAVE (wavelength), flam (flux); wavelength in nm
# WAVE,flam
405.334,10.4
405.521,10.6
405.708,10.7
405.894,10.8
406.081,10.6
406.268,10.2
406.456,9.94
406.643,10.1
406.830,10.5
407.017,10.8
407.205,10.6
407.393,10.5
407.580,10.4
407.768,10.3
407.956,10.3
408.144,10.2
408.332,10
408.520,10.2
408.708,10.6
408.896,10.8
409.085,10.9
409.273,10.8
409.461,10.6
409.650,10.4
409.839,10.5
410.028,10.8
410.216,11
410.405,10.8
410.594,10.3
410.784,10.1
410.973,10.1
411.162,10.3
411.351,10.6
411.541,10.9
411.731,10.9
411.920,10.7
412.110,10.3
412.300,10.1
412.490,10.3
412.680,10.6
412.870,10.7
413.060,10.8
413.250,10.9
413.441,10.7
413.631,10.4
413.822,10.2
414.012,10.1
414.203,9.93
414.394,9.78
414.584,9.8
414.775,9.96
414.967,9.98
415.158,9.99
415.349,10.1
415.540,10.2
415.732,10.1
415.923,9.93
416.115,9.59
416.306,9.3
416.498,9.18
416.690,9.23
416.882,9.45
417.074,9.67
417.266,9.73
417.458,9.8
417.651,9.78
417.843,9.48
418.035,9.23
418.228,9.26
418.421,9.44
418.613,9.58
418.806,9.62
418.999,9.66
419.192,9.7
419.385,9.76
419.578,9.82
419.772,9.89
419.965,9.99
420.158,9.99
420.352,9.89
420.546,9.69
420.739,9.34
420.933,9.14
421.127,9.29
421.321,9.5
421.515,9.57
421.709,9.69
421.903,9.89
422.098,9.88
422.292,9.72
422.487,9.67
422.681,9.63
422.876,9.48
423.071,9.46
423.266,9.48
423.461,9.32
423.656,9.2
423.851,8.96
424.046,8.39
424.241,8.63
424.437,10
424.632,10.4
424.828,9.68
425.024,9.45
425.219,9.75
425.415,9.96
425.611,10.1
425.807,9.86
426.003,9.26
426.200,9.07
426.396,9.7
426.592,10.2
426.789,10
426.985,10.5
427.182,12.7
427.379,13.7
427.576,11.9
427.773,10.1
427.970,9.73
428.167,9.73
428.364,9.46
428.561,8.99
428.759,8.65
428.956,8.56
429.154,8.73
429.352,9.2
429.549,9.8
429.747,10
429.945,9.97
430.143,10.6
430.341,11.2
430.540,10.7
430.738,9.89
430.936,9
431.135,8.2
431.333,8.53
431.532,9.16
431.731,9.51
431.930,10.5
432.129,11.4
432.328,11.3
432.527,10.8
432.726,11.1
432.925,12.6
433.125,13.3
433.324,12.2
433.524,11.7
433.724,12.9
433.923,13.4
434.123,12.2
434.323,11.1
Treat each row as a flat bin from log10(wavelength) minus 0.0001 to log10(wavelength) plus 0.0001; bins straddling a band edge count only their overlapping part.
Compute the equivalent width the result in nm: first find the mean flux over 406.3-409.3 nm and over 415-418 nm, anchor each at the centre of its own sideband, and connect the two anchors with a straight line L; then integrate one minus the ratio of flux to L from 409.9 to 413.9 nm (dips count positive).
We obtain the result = -0.186 nm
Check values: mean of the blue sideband 10.4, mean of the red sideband 9.7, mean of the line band 10.5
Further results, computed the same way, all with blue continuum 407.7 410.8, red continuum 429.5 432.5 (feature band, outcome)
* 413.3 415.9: 0.07 nm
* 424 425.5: 0.09 nm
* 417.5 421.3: 0.25 nm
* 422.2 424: 0.14 nm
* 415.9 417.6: 0.13 nm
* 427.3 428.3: -0.08 nm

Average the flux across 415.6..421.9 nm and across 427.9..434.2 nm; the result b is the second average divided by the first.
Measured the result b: 1.08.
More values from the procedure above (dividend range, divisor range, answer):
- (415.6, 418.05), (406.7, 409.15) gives 0.92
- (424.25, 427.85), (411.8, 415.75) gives 1.00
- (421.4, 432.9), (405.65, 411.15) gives 0.94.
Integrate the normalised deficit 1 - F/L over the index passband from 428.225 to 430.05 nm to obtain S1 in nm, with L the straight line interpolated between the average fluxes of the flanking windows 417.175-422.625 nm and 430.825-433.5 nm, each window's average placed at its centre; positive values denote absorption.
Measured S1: 0.19 nm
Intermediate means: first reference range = 9.64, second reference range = 10.6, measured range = 9.28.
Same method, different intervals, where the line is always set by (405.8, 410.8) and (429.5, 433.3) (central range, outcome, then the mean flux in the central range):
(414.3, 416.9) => 0.18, 9.77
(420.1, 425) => 0.45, 9.51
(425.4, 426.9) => 0.10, 9.77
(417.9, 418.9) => 0.10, 9.43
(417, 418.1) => 0.09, 9.63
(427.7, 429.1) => 0.16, 9.28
